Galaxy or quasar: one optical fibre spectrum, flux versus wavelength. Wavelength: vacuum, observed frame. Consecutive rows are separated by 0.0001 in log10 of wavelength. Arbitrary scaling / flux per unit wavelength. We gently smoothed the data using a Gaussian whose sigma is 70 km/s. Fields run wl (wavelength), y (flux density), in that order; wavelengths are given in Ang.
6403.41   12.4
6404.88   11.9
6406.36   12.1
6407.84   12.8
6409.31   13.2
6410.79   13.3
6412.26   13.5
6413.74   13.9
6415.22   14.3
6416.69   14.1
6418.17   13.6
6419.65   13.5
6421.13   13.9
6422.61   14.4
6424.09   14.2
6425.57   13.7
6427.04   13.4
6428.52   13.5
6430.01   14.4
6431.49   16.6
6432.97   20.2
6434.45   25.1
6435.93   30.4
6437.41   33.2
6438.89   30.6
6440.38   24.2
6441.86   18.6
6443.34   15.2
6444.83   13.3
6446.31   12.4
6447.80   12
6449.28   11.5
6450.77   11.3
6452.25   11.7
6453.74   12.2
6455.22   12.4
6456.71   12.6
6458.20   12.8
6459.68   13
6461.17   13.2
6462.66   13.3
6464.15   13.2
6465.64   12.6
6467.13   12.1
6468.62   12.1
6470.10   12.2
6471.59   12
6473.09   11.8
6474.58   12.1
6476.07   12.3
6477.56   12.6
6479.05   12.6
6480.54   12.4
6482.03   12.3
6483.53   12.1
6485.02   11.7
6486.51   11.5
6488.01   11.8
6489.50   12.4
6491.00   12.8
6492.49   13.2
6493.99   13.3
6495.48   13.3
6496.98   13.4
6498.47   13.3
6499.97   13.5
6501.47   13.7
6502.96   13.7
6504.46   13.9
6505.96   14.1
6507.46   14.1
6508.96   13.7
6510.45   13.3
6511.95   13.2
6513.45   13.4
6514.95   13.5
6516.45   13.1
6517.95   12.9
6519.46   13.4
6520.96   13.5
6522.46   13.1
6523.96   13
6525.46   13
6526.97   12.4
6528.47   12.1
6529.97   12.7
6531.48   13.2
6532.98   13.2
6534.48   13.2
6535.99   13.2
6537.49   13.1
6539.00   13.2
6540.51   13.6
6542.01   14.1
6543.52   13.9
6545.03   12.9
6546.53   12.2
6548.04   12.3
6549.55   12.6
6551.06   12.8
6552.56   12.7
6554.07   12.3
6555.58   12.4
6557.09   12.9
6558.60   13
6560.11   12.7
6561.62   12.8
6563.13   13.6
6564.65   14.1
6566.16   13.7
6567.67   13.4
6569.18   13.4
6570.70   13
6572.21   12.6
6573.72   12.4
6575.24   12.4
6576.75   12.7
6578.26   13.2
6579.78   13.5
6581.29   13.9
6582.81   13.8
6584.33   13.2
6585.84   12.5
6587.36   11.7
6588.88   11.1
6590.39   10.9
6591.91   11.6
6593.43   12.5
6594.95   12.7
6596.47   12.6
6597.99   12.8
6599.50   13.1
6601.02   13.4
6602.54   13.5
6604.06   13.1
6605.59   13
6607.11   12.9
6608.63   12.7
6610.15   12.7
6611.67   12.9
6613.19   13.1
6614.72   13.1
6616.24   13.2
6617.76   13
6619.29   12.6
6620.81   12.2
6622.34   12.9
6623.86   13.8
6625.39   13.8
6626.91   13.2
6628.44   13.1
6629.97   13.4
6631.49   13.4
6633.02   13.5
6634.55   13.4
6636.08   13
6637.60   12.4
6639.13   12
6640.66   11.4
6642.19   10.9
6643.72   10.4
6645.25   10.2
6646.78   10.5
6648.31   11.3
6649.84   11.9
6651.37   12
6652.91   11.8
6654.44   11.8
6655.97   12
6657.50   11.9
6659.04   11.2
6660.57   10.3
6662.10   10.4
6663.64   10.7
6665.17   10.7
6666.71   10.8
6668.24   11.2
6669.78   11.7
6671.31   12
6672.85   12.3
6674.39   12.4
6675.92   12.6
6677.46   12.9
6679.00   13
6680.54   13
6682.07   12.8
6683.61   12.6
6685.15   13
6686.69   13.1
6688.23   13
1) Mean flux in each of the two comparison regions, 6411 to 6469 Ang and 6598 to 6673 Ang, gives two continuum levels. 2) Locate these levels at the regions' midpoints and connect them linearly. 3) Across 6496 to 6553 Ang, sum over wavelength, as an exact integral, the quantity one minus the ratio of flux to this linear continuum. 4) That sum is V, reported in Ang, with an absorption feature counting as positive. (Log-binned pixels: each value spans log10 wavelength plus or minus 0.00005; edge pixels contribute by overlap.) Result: 3.6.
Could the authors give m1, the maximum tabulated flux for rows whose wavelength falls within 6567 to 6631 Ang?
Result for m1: 13.9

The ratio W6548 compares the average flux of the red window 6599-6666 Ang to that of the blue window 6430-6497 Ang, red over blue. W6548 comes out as 0.8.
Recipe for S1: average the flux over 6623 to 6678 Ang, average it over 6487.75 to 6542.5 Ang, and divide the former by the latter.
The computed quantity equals 0.90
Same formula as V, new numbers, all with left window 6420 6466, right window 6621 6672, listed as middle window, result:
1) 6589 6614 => 0.3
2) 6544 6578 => 2.0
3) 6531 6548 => 1.1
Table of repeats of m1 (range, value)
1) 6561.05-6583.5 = 14.1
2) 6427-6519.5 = 33.2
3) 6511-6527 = 13.5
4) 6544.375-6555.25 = 12.9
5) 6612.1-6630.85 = 13.8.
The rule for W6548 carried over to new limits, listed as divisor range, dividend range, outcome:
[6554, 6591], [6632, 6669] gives 0.89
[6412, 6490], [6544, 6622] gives 0.87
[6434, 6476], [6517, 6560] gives 0.84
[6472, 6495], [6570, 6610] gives 1.03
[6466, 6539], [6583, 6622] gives 0.98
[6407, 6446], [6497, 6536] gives 0.78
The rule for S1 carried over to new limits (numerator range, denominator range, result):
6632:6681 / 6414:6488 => 0.80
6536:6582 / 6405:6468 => 0.85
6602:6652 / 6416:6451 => 0.73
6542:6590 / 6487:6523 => 0.97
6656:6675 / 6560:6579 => 0.86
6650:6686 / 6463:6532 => 0.92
